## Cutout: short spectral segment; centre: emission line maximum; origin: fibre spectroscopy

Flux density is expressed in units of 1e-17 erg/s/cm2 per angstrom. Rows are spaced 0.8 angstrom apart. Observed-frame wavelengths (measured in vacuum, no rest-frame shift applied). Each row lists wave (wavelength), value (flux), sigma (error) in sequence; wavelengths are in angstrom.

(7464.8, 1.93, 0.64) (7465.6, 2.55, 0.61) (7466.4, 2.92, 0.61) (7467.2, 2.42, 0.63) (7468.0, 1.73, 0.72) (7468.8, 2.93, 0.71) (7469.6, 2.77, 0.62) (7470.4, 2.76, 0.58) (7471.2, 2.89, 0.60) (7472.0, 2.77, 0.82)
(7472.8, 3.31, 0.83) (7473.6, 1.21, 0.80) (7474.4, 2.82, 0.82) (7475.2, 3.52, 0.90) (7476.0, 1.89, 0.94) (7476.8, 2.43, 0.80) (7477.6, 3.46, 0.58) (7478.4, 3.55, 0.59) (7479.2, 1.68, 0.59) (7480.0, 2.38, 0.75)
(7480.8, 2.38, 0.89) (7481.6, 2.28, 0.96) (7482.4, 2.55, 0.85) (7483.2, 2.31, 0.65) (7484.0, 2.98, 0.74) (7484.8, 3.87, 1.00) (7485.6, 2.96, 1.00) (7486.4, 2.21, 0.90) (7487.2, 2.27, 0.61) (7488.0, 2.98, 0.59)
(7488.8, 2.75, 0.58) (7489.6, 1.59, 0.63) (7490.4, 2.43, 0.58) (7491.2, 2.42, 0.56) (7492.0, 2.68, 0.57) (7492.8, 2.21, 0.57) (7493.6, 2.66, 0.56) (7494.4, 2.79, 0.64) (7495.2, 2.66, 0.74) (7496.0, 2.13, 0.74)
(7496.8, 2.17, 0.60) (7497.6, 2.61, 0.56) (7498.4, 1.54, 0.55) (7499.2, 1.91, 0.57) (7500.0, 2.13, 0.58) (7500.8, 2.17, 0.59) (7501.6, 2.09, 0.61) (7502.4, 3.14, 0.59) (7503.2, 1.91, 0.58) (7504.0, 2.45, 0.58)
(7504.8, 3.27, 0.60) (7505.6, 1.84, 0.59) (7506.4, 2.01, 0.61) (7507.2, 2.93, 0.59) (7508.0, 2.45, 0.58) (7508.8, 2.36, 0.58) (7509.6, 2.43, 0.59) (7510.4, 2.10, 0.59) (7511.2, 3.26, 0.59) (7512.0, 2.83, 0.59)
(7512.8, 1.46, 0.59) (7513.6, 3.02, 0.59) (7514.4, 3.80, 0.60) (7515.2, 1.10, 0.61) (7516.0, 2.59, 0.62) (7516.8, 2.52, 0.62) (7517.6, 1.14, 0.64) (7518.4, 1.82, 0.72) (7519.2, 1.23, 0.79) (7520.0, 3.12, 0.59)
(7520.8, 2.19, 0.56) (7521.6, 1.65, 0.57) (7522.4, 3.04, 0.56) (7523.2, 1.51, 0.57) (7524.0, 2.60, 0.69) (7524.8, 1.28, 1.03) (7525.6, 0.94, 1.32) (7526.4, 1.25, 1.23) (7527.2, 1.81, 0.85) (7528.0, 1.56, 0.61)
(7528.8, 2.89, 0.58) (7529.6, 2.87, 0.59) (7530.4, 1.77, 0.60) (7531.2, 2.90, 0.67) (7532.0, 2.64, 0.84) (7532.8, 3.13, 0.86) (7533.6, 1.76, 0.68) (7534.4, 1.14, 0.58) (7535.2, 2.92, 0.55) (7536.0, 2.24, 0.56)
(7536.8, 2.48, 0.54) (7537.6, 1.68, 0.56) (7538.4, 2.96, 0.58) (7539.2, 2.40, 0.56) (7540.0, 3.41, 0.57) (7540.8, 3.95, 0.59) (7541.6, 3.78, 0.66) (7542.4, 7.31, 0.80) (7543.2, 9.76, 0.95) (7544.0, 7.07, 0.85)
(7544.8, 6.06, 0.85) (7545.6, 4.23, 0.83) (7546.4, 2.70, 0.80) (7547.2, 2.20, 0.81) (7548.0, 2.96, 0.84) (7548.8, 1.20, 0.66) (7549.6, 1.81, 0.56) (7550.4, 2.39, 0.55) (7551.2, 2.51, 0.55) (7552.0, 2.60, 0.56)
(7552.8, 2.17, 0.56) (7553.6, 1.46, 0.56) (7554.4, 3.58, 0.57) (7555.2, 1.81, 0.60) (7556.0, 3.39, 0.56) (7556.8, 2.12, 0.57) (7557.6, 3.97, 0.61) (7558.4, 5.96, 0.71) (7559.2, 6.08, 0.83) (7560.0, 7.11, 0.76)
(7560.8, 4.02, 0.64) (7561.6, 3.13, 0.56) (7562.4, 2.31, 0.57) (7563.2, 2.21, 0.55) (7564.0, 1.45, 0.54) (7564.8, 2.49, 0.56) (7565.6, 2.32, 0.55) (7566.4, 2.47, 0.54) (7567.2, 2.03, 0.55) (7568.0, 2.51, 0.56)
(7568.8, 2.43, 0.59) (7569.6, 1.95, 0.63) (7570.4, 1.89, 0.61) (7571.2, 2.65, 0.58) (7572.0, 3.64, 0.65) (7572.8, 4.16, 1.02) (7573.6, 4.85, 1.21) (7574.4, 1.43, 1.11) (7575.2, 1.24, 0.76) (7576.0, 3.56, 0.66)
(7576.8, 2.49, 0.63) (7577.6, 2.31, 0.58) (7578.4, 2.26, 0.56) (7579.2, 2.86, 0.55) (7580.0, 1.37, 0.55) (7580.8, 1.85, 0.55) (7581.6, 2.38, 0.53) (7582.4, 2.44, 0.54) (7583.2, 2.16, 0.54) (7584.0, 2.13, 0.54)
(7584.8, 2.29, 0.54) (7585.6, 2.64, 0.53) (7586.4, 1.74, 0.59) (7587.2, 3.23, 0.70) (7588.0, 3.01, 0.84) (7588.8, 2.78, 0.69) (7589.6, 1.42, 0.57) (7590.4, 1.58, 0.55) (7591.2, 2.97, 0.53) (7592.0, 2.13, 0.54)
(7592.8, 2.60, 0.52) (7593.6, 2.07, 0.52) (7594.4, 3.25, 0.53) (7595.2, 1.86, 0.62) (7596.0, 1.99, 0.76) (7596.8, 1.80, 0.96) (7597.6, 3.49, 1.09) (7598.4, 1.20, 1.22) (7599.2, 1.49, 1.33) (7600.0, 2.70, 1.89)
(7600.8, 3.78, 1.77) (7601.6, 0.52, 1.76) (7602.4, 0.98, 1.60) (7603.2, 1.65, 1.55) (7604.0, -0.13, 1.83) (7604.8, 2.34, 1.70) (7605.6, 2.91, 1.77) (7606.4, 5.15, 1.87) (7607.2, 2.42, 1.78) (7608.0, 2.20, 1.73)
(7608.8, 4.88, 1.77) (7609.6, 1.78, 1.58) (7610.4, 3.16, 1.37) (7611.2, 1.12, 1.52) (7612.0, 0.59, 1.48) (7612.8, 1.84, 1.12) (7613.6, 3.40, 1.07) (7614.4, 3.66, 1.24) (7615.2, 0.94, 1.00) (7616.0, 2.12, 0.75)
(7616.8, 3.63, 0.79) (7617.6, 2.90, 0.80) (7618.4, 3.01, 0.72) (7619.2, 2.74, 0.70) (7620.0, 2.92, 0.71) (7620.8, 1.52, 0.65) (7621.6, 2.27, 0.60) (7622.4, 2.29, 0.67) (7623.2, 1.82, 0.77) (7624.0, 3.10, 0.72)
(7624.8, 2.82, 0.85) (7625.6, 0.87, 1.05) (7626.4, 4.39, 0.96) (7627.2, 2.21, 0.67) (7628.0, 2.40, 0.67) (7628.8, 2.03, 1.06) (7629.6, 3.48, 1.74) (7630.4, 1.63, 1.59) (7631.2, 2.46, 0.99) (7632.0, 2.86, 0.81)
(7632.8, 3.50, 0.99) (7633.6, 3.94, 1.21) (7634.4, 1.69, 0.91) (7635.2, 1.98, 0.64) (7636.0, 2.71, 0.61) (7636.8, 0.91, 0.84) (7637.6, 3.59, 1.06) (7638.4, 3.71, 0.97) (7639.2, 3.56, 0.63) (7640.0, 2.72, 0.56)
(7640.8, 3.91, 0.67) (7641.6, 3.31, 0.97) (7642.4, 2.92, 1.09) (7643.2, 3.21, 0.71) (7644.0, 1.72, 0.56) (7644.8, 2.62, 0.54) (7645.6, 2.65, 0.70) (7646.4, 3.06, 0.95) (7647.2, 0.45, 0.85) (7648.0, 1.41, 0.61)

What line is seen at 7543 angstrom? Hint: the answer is [S II]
